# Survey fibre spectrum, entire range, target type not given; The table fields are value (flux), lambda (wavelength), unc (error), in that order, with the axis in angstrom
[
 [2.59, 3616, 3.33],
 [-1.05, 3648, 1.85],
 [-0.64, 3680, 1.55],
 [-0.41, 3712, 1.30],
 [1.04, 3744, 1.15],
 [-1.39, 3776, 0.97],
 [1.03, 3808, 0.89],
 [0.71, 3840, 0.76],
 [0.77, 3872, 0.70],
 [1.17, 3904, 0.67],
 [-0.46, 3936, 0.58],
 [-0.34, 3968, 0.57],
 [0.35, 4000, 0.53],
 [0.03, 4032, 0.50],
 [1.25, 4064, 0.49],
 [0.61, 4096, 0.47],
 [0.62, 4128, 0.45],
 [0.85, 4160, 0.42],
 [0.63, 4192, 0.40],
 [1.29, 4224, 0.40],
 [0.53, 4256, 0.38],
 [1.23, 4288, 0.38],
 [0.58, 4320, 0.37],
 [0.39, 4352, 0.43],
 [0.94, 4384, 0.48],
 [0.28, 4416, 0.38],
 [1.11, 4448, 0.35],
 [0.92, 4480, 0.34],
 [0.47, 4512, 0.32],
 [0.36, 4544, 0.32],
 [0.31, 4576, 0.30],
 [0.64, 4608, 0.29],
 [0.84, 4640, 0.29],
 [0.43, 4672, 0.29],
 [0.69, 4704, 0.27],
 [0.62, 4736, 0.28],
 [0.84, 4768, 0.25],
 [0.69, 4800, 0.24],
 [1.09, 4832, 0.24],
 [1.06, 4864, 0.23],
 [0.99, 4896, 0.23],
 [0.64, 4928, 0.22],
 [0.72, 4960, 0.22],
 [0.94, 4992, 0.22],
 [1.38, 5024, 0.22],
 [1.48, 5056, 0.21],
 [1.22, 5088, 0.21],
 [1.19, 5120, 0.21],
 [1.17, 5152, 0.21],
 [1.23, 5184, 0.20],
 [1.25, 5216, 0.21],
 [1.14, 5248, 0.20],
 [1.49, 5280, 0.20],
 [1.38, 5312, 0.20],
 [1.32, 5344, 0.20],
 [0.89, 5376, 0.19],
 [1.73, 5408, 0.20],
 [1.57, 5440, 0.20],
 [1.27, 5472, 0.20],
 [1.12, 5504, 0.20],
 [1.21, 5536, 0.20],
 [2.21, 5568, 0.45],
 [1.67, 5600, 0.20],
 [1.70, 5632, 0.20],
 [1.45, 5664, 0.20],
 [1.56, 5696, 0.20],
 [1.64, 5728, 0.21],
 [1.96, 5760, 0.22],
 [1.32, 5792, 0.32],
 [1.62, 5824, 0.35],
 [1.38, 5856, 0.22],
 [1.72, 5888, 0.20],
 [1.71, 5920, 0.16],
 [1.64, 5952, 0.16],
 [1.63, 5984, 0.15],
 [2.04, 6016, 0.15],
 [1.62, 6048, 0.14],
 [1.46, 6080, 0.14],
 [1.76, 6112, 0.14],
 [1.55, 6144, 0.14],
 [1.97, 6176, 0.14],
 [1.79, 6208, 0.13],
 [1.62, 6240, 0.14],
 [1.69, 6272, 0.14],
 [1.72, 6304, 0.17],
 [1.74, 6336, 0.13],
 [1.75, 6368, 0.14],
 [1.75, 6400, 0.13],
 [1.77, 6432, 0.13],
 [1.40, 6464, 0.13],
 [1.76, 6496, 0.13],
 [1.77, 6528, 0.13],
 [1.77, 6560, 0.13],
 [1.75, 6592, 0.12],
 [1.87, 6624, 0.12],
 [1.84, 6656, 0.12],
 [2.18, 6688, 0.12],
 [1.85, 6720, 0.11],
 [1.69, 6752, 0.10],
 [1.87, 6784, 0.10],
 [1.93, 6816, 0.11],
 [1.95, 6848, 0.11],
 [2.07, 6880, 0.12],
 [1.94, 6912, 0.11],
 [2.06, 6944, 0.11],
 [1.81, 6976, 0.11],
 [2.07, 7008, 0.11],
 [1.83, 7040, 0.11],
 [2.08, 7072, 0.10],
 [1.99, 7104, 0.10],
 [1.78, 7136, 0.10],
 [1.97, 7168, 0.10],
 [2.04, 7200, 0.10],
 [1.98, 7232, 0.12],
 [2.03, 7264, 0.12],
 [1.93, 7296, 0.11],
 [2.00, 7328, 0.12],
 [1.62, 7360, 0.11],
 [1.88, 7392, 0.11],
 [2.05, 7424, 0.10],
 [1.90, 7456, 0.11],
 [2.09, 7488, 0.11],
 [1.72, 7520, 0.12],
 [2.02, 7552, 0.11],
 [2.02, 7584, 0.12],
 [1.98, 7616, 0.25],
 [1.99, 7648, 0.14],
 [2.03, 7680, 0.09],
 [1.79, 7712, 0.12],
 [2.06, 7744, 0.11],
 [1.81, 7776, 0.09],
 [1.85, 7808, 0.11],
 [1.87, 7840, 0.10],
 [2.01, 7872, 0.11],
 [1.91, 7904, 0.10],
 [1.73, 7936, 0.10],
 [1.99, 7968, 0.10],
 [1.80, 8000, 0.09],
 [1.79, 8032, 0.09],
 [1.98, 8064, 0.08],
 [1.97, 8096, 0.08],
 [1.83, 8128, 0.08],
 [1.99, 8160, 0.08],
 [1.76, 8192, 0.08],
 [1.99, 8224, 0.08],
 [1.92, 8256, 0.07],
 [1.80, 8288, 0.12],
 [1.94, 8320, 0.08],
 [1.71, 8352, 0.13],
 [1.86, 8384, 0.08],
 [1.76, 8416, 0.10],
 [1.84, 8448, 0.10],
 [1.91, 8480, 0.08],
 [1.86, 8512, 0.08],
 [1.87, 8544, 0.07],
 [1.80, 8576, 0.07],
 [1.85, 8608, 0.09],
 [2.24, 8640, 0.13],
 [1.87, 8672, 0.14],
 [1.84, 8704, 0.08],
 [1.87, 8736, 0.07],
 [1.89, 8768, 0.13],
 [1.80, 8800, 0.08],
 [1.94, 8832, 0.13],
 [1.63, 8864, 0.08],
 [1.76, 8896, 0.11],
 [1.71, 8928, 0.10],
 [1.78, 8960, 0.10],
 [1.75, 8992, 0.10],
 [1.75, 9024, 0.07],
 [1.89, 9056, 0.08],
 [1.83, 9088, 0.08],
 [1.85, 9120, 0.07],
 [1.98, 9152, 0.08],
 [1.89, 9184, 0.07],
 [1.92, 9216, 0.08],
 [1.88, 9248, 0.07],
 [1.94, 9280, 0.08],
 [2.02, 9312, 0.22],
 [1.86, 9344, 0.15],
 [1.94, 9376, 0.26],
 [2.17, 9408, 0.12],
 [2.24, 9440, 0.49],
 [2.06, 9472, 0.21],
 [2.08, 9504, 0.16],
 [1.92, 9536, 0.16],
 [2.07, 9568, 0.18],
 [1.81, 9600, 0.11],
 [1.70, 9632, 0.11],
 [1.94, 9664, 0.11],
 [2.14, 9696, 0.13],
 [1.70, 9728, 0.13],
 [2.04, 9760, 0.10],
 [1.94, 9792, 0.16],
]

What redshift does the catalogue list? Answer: 0.25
